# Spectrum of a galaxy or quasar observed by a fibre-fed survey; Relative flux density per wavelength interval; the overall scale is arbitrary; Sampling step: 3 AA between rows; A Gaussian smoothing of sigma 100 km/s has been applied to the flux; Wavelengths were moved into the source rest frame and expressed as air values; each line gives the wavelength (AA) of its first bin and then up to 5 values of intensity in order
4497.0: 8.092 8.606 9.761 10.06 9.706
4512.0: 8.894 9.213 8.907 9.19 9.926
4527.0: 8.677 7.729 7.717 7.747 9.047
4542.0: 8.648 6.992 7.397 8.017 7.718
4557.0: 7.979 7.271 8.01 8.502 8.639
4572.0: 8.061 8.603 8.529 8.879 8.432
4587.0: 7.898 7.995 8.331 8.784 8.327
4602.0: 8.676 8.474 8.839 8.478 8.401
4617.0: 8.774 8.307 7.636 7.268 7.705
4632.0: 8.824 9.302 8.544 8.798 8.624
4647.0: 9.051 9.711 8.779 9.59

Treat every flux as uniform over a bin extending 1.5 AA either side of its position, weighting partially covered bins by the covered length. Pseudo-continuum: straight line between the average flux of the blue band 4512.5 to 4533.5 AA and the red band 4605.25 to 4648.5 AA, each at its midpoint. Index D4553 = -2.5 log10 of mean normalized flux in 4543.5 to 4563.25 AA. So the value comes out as 0.15 mag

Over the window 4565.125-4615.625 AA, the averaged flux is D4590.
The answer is 8.46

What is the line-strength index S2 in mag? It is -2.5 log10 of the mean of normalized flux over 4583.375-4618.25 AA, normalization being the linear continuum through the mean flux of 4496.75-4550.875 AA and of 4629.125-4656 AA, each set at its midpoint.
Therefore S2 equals 0.05 mag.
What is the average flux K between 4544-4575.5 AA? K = 7.92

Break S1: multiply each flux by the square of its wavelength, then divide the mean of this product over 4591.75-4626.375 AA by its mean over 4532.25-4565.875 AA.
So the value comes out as 1.09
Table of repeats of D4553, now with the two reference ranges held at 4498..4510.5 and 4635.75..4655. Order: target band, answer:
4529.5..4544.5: 0.15 mag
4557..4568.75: 0.16 mag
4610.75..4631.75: 0.12 mag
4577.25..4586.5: 0.08 mag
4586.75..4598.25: 0.11 mag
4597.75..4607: 0.07 mag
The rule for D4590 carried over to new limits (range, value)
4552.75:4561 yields 7.68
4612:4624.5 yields 8.29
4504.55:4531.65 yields 9.14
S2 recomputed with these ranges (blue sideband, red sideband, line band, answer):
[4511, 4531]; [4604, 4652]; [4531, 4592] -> 0.09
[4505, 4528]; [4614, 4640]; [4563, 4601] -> 0.04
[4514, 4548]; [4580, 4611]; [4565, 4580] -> 0.00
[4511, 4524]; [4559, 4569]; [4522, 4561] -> 0.07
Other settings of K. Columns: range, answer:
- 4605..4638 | 8.37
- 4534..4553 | 7.96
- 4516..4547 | 8.45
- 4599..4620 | 8.57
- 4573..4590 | 8.41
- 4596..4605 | 8.54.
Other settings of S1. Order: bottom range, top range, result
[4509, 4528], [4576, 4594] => 0.94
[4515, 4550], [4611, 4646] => 1.04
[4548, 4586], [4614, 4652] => 1.07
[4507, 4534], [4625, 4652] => 1.02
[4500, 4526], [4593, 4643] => 0.94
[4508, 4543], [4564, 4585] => 0.99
